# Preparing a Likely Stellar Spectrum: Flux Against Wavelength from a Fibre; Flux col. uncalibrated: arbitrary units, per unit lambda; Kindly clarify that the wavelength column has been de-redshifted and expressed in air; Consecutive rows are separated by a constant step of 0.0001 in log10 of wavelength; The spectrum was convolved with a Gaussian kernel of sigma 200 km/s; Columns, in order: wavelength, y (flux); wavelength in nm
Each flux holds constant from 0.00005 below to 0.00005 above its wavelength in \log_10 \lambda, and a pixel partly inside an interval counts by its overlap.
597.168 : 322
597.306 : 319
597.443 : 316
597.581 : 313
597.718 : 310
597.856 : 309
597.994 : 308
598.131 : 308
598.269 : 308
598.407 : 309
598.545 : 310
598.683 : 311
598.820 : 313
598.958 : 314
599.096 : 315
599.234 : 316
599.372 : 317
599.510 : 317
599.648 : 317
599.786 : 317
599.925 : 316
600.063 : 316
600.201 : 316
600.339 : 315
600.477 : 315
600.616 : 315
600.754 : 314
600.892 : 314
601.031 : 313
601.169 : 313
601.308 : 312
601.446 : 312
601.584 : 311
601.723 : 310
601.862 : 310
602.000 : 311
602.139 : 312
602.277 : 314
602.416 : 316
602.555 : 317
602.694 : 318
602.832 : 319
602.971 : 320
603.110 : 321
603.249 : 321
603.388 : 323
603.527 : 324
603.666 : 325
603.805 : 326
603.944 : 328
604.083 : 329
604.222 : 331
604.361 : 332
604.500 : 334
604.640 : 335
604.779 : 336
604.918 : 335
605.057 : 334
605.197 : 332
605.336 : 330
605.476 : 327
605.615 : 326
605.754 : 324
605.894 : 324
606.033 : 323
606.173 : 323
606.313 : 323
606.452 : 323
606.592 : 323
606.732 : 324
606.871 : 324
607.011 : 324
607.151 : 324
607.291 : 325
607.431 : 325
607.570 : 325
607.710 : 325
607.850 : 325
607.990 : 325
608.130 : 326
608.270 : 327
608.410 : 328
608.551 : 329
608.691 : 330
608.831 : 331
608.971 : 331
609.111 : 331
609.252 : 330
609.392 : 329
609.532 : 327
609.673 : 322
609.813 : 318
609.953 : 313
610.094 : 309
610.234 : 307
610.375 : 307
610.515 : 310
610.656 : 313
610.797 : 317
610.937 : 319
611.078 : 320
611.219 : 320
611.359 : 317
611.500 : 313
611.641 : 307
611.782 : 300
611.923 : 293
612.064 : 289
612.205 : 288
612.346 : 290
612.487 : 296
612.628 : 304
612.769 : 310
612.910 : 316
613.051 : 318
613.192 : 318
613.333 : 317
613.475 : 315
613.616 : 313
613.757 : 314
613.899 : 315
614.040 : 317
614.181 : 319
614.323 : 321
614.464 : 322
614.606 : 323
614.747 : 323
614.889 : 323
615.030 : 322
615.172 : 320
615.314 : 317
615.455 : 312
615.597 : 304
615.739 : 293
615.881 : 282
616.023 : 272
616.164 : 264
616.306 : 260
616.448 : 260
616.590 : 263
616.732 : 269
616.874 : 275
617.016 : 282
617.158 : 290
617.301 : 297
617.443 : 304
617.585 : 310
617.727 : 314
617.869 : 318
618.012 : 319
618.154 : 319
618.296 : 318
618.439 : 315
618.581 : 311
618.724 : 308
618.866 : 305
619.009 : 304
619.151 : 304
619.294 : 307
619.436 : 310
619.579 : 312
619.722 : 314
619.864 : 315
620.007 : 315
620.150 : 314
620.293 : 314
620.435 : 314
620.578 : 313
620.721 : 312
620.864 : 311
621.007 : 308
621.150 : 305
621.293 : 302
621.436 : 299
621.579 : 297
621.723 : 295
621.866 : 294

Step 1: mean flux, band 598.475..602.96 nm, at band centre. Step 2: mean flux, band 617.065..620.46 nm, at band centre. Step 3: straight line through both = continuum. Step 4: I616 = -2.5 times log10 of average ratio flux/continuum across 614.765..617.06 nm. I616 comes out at 0.08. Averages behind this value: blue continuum 314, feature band 289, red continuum 310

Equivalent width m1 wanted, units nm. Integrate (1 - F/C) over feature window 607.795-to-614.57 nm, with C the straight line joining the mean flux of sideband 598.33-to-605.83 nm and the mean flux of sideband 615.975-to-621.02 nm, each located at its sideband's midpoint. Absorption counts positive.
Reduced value -0.14 nm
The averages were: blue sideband 320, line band 316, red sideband 301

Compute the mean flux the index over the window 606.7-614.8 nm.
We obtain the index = 317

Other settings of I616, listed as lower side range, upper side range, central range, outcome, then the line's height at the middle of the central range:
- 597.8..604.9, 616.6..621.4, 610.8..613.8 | 0.01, 311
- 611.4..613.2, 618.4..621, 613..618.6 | 0.01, 307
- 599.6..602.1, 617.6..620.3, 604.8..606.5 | -0.05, 313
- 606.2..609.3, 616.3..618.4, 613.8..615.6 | -0.05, 303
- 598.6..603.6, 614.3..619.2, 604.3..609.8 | -0.06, 310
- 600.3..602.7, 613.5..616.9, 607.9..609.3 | -0.07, 307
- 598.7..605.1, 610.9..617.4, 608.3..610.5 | -0.05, 309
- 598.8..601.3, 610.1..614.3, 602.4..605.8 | -0.05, 313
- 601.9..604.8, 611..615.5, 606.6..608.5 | -0.02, 319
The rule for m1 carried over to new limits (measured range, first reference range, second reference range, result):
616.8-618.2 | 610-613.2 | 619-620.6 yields 0.04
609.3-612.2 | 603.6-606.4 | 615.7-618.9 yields 0.00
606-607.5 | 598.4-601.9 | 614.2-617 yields -0.09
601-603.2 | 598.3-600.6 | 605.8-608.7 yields 0.02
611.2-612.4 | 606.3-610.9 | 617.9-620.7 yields 0.07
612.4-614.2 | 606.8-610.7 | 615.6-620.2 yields -0.01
